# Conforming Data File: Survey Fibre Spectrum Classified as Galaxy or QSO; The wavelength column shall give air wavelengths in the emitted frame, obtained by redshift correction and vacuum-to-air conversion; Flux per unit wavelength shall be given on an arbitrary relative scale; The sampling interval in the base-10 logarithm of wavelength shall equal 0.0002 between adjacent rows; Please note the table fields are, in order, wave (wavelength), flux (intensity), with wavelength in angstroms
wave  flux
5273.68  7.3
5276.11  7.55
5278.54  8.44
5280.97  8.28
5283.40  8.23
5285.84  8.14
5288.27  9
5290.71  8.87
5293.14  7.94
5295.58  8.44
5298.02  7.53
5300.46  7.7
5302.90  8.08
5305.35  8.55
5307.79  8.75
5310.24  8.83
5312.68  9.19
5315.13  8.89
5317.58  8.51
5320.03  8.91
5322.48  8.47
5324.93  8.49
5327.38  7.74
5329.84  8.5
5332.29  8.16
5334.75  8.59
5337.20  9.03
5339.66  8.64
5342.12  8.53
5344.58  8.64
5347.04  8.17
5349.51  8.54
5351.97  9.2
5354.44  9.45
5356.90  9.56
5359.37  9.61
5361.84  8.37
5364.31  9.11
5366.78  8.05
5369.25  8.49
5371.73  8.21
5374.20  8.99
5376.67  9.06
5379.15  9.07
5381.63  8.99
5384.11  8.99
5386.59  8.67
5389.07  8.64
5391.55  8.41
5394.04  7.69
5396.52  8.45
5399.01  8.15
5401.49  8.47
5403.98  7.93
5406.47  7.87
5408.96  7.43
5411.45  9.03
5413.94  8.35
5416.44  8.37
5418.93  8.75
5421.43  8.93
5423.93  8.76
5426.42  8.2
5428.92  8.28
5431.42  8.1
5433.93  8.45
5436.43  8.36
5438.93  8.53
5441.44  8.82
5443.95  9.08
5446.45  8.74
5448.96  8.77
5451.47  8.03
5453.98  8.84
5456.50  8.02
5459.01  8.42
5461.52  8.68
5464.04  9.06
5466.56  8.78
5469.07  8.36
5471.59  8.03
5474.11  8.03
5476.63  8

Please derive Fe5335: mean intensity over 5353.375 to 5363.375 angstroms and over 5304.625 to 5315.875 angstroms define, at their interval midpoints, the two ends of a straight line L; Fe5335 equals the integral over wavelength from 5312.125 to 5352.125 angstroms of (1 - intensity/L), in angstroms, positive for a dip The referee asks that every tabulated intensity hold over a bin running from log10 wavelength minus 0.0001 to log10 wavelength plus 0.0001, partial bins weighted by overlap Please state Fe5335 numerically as 2.0 angstroms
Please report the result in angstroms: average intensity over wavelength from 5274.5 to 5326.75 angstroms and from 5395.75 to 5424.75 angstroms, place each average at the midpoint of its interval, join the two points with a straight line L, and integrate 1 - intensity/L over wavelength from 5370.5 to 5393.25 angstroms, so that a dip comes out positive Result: -1.0 angstroms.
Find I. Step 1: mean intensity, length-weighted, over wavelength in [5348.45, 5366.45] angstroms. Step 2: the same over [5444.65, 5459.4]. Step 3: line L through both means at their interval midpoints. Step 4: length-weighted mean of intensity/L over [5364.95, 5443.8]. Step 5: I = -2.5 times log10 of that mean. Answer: 0.04 mag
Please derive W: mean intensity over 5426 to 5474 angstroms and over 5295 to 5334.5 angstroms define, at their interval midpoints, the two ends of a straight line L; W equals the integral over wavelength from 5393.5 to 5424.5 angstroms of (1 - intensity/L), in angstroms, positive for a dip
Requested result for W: 0.5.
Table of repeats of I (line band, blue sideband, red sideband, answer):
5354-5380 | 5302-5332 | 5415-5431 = -0.04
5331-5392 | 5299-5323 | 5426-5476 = -0.03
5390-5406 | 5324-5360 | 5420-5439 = 0.05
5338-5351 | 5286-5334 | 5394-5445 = -0.01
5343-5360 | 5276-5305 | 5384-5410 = -0.10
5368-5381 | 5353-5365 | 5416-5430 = 0.04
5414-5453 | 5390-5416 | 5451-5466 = -0.02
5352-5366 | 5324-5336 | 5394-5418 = -0.11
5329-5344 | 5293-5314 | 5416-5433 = -0.02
